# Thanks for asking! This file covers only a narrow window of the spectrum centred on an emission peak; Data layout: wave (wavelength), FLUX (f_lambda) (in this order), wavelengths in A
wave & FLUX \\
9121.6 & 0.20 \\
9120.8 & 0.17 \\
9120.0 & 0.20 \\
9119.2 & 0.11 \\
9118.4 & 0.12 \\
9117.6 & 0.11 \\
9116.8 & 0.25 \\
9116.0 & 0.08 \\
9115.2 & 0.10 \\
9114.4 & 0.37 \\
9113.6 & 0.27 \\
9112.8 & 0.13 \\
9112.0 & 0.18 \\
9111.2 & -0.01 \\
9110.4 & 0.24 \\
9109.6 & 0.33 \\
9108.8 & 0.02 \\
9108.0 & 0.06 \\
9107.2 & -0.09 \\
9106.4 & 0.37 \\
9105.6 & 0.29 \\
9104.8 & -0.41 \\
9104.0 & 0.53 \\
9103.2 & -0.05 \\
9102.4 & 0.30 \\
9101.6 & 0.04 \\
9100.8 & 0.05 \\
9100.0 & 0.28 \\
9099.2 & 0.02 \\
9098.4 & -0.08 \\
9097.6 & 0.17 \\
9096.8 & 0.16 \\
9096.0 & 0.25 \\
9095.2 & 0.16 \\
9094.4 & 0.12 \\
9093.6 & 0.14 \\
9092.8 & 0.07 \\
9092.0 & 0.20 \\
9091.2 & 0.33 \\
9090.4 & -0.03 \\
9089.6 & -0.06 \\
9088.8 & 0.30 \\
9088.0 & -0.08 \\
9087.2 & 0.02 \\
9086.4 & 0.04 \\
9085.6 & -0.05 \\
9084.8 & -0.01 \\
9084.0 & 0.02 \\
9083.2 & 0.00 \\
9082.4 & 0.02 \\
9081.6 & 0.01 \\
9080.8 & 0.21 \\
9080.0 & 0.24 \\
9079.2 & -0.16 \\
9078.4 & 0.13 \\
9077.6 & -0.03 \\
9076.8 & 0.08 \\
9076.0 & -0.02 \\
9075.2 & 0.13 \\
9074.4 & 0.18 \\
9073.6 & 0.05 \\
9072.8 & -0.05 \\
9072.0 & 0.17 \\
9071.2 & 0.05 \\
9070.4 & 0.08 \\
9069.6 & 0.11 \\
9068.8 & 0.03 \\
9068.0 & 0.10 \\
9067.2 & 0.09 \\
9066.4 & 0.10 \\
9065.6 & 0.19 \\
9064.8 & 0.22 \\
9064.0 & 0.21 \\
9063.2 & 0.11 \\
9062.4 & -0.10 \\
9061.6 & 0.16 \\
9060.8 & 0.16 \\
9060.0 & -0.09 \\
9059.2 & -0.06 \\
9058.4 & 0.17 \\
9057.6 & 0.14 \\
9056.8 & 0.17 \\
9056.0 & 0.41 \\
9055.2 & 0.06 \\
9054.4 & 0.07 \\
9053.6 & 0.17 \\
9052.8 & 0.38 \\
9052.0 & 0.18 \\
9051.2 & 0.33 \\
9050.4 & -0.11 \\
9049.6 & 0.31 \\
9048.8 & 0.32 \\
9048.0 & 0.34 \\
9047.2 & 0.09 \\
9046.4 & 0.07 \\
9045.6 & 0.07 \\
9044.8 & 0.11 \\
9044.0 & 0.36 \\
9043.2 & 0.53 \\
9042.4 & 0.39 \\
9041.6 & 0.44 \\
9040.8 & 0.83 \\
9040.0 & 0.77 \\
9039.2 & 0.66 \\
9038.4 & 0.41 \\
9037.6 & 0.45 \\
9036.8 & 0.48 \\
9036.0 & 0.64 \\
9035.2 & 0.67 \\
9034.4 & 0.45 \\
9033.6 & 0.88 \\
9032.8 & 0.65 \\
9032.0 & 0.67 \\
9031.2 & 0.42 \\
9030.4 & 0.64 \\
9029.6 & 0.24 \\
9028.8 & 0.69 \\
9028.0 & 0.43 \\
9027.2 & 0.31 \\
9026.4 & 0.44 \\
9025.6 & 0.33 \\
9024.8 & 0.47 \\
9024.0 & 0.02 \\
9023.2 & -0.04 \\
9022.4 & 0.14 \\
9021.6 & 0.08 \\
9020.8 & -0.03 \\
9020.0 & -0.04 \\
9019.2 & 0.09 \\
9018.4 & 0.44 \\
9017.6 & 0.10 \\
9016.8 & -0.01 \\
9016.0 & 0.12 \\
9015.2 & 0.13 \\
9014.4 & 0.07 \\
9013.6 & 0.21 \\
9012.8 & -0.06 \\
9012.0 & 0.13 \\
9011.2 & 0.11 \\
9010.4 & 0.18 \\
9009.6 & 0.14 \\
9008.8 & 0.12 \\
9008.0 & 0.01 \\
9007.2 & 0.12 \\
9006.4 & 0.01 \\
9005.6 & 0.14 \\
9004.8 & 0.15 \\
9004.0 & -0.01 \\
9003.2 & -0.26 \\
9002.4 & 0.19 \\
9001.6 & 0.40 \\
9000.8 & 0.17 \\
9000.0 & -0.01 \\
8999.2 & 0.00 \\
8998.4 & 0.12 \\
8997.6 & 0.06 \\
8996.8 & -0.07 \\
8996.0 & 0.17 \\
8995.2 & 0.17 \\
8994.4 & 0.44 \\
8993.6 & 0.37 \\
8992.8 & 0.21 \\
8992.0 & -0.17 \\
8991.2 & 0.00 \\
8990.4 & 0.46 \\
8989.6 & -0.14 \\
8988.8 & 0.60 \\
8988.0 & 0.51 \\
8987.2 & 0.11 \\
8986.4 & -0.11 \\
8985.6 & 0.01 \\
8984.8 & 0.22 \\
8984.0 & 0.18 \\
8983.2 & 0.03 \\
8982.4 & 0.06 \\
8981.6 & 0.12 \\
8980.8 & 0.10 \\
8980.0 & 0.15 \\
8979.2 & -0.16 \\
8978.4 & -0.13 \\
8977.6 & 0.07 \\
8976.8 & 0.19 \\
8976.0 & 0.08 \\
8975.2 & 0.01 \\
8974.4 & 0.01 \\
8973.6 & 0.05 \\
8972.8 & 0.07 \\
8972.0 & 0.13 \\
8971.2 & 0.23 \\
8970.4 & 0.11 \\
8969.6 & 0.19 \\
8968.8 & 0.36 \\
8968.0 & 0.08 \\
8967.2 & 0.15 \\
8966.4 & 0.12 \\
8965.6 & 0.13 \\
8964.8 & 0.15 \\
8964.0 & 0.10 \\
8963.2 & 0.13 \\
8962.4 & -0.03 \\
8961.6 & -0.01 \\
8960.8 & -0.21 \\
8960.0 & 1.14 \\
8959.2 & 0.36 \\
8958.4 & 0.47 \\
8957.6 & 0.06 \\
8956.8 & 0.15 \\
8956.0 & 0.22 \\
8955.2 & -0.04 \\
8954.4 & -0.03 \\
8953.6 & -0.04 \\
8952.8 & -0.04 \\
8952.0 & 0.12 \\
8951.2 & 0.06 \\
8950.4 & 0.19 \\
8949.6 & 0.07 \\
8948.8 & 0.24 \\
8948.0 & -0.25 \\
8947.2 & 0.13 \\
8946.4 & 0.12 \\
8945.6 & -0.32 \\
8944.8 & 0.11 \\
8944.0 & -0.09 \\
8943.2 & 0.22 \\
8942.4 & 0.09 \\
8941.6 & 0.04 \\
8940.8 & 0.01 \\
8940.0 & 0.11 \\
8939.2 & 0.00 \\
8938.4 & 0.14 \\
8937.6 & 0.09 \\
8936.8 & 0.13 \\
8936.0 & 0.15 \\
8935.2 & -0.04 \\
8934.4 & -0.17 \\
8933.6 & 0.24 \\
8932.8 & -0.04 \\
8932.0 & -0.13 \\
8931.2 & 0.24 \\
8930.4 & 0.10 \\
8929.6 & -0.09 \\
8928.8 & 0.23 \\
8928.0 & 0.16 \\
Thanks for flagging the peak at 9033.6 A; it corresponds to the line [O II]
